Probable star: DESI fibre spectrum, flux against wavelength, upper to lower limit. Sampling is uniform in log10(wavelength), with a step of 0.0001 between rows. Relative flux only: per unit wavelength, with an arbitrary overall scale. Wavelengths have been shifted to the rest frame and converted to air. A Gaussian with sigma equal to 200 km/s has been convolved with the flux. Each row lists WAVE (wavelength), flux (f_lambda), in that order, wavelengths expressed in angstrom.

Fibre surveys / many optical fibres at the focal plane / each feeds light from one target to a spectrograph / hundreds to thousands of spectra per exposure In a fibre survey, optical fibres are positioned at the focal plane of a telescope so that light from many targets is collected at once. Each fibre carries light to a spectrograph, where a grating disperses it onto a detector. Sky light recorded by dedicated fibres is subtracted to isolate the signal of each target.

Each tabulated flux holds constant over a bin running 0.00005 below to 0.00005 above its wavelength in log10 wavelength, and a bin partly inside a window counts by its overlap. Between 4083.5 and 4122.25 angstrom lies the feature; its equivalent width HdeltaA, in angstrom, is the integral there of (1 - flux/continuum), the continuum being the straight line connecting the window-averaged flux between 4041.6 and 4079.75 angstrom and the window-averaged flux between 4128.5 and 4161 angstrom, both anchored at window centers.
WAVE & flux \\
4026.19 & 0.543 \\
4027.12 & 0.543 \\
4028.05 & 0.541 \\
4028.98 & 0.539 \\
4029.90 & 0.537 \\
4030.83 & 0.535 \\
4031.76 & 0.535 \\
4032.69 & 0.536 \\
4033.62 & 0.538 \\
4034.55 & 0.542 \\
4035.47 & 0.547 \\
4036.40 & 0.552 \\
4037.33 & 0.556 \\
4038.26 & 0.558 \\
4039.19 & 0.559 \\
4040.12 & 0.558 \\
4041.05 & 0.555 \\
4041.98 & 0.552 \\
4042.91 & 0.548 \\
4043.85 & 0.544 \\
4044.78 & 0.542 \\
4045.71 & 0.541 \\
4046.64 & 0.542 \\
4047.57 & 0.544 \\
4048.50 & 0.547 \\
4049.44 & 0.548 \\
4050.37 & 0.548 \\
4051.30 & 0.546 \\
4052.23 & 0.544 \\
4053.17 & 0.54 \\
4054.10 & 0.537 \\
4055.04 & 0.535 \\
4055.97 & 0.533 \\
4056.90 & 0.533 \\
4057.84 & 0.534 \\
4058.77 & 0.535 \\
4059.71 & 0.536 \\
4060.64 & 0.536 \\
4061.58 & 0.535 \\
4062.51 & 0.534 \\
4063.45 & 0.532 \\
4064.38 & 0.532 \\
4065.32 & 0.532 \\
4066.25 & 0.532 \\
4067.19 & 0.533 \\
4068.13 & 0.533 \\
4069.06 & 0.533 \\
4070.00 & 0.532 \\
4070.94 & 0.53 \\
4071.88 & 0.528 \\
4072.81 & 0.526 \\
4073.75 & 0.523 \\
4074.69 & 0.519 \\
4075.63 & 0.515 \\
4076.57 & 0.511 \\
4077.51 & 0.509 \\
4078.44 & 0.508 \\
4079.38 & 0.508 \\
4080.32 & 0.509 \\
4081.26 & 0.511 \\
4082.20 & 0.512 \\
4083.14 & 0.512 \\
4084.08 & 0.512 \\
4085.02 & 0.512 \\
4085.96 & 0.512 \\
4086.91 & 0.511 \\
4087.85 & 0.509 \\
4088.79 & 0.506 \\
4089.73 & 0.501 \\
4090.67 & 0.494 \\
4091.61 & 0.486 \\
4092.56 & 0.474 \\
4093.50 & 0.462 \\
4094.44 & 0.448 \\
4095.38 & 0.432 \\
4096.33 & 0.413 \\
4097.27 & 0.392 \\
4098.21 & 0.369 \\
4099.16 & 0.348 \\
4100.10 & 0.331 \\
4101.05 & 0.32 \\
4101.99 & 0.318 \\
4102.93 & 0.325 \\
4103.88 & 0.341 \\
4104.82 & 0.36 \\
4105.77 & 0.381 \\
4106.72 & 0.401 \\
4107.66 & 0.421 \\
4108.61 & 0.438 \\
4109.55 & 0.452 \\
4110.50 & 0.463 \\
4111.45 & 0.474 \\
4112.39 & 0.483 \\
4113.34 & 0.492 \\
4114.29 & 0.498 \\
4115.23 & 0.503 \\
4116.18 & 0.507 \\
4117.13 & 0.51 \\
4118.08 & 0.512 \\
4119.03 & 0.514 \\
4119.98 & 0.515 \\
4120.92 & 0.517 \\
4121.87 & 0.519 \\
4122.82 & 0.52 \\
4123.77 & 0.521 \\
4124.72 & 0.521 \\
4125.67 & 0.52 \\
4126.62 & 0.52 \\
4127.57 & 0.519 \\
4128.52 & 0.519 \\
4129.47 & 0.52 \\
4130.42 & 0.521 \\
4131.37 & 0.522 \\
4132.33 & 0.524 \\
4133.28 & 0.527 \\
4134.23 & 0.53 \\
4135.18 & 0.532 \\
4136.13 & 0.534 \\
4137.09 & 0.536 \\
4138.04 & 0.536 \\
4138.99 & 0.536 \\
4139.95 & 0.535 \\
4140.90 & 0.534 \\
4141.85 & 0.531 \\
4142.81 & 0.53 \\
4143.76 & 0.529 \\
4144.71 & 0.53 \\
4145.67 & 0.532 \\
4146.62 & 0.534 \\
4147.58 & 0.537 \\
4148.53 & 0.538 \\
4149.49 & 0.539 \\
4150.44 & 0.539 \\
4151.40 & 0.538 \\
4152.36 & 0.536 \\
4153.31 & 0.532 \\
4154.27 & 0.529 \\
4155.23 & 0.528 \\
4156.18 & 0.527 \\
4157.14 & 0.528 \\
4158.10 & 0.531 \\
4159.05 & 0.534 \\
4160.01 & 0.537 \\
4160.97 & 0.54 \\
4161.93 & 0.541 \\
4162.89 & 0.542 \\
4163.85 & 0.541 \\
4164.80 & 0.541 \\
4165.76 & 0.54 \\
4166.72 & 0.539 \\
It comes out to 5.96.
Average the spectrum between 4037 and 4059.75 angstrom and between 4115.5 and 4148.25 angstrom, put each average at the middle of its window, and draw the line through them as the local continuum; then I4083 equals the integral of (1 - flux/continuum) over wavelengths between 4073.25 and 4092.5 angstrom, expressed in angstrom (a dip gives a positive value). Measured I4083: 1.01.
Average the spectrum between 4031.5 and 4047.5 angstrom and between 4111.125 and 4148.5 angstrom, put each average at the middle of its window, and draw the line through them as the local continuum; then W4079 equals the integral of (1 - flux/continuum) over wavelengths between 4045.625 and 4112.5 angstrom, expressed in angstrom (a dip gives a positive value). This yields 6.1 angstrom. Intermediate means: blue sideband 0.548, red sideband 0.521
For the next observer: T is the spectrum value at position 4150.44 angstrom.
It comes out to 0.539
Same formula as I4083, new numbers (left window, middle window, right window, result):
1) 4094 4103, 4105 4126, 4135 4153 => -2.4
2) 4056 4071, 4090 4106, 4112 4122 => 3.7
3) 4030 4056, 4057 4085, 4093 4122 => -1.6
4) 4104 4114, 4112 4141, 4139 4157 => -2.5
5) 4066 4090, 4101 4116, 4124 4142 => 2.9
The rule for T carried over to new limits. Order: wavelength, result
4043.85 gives 0.544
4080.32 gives 0.509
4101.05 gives 0.32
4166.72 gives 0.539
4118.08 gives 0.512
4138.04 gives 0.536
